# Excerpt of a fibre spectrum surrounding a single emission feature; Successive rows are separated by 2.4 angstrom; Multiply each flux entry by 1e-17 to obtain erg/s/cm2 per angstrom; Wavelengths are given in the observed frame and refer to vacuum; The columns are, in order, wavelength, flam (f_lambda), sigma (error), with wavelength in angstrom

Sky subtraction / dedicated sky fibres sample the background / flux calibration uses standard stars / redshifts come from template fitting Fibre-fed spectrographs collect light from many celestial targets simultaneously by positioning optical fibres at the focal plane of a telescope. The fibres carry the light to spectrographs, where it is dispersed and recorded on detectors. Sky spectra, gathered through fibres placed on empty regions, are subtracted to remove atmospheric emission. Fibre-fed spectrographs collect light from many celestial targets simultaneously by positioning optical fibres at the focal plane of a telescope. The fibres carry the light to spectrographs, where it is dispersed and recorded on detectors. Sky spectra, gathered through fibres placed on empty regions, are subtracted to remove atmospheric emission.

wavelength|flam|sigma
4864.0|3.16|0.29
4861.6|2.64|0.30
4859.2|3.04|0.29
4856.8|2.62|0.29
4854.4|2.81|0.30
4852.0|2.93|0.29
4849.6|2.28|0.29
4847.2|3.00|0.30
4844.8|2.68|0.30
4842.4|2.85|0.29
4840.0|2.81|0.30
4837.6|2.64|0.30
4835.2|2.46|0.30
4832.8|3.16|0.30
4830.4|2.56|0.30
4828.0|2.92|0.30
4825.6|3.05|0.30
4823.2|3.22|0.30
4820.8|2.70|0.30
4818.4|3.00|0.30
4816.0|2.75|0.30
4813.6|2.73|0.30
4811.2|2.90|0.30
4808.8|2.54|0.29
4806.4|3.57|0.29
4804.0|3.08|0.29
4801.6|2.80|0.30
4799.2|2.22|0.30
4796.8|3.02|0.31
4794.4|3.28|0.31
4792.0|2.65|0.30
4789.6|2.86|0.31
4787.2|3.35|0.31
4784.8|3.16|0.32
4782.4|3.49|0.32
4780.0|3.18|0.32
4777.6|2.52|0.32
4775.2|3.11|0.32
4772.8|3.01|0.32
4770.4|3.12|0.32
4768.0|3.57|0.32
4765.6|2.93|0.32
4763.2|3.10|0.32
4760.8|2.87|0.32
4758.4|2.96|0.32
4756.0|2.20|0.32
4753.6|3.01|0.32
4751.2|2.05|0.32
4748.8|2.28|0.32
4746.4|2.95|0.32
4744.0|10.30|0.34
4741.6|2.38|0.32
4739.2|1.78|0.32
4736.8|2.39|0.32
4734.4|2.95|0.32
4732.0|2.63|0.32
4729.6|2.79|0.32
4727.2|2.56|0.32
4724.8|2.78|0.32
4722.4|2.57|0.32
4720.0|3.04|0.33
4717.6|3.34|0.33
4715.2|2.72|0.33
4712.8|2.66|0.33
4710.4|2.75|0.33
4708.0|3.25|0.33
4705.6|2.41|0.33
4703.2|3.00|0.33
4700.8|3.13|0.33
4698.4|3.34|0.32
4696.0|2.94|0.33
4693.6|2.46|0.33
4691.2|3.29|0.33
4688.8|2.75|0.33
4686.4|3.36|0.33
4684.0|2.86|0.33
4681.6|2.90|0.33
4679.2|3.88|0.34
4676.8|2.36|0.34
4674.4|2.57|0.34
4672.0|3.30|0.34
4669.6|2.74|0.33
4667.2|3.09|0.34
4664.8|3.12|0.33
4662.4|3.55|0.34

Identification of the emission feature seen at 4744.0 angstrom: H-gamma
